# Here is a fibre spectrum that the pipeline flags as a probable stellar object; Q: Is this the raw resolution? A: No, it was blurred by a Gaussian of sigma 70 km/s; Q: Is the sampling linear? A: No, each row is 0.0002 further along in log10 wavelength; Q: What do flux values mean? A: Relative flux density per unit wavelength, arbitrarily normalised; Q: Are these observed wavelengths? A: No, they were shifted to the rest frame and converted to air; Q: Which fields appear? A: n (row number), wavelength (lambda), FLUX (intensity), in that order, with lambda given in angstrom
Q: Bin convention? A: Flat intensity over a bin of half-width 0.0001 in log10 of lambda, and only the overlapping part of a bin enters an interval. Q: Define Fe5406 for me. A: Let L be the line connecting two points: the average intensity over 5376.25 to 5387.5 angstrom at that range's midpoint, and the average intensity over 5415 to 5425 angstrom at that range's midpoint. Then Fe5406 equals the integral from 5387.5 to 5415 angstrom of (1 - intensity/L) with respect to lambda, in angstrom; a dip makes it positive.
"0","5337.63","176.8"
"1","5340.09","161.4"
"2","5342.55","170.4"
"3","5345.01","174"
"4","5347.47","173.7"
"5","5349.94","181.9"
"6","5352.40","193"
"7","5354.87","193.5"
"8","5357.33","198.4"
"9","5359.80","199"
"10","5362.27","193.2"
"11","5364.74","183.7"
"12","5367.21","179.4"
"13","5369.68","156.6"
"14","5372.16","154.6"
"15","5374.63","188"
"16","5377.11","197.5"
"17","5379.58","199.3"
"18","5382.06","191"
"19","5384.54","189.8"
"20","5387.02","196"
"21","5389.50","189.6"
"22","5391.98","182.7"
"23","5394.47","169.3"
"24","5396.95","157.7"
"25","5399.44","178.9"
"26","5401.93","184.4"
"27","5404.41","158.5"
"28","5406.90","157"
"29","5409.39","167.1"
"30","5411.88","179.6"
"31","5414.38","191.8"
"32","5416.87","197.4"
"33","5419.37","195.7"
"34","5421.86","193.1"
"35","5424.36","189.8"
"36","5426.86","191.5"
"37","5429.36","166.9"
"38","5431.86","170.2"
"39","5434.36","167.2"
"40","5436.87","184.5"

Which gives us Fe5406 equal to 2.8 angstrom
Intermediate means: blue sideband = 195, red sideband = 194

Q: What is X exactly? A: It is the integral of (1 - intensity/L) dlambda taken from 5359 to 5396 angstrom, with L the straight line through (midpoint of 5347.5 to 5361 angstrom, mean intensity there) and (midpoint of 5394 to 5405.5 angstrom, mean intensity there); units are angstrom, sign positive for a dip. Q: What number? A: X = -0.81 angstrom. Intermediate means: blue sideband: 191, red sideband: 170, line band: 184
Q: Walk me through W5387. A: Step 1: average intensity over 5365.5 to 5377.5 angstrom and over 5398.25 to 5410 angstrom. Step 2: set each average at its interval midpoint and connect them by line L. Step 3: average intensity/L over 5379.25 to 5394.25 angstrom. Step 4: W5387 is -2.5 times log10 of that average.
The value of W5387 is -0.11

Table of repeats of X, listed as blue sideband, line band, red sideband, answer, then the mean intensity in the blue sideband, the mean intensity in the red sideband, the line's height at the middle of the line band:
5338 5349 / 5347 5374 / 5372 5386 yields -0.5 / 171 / 189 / 180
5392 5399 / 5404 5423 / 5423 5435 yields -0.8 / 168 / 178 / 173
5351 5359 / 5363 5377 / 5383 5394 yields 1.2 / 195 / 188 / 192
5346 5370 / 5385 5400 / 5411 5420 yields 0.8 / 186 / 191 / 189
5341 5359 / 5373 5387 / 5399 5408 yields -1.3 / 184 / 169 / 175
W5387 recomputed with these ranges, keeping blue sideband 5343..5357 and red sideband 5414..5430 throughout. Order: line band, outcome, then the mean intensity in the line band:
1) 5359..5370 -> 0.01 mag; 184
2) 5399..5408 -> 0.12 mag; 169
